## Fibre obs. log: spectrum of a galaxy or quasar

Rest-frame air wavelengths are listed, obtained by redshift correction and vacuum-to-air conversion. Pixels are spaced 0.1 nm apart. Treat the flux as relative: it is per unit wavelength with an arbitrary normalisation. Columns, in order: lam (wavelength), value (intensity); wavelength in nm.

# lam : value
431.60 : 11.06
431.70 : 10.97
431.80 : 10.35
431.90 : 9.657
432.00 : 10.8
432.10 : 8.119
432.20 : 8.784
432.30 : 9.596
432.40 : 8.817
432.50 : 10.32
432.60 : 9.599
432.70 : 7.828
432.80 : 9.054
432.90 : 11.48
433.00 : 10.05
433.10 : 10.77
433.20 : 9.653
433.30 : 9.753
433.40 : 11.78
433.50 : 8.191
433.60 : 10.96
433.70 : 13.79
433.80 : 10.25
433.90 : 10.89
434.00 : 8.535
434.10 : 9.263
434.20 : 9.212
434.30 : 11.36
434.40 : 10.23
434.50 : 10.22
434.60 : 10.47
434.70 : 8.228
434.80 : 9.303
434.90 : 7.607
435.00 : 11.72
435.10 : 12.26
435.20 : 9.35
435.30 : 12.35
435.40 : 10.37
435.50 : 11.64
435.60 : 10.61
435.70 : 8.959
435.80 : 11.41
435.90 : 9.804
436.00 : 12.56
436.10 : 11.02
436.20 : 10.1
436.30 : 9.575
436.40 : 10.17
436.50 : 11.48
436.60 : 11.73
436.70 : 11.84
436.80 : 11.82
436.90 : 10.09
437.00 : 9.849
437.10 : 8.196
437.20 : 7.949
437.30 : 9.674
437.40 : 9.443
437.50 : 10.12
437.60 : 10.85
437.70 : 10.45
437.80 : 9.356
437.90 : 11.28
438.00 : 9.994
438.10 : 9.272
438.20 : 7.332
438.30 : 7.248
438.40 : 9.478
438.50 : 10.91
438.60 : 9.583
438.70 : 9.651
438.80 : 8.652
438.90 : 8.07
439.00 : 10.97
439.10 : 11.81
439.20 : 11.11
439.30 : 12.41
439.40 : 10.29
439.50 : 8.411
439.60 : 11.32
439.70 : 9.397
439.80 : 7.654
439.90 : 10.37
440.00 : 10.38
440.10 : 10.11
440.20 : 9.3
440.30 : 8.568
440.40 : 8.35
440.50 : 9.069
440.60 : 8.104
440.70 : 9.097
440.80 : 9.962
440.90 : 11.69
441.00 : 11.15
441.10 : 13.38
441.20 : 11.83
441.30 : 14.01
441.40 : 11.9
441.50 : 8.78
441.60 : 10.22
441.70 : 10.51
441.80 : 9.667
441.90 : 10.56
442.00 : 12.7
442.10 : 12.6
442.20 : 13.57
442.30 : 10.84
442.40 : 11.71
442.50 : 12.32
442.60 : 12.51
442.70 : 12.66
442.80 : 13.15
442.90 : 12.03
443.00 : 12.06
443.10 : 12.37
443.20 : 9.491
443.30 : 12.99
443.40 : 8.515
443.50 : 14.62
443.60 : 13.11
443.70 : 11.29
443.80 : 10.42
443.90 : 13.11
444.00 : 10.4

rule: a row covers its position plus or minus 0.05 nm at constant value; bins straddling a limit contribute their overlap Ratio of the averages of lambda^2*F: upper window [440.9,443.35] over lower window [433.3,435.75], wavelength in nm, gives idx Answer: 1.2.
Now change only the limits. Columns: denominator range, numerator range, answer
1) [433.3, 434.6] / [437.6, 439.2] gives 0.95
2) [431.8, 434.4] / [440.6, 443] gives 1.21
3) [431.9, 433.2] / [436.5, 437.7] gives 1.09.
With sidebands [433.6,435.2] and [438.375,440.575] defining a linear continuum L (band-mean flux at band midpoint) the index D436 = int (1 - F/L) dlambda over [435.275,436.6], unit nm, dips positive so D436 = -0.090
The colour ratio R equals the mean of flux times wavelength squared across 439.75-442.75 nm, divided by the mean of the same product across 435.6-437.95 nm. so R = 1.1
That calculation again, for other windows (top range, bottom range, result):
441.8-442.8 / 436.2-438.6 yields 1.25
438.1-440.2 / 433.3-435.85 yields 0.96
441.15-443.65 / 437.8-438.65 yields 1.28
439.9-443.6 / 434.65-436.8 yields 1.08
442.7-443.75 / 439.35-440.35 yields 1.27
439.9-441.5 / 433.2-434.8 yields 1.06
